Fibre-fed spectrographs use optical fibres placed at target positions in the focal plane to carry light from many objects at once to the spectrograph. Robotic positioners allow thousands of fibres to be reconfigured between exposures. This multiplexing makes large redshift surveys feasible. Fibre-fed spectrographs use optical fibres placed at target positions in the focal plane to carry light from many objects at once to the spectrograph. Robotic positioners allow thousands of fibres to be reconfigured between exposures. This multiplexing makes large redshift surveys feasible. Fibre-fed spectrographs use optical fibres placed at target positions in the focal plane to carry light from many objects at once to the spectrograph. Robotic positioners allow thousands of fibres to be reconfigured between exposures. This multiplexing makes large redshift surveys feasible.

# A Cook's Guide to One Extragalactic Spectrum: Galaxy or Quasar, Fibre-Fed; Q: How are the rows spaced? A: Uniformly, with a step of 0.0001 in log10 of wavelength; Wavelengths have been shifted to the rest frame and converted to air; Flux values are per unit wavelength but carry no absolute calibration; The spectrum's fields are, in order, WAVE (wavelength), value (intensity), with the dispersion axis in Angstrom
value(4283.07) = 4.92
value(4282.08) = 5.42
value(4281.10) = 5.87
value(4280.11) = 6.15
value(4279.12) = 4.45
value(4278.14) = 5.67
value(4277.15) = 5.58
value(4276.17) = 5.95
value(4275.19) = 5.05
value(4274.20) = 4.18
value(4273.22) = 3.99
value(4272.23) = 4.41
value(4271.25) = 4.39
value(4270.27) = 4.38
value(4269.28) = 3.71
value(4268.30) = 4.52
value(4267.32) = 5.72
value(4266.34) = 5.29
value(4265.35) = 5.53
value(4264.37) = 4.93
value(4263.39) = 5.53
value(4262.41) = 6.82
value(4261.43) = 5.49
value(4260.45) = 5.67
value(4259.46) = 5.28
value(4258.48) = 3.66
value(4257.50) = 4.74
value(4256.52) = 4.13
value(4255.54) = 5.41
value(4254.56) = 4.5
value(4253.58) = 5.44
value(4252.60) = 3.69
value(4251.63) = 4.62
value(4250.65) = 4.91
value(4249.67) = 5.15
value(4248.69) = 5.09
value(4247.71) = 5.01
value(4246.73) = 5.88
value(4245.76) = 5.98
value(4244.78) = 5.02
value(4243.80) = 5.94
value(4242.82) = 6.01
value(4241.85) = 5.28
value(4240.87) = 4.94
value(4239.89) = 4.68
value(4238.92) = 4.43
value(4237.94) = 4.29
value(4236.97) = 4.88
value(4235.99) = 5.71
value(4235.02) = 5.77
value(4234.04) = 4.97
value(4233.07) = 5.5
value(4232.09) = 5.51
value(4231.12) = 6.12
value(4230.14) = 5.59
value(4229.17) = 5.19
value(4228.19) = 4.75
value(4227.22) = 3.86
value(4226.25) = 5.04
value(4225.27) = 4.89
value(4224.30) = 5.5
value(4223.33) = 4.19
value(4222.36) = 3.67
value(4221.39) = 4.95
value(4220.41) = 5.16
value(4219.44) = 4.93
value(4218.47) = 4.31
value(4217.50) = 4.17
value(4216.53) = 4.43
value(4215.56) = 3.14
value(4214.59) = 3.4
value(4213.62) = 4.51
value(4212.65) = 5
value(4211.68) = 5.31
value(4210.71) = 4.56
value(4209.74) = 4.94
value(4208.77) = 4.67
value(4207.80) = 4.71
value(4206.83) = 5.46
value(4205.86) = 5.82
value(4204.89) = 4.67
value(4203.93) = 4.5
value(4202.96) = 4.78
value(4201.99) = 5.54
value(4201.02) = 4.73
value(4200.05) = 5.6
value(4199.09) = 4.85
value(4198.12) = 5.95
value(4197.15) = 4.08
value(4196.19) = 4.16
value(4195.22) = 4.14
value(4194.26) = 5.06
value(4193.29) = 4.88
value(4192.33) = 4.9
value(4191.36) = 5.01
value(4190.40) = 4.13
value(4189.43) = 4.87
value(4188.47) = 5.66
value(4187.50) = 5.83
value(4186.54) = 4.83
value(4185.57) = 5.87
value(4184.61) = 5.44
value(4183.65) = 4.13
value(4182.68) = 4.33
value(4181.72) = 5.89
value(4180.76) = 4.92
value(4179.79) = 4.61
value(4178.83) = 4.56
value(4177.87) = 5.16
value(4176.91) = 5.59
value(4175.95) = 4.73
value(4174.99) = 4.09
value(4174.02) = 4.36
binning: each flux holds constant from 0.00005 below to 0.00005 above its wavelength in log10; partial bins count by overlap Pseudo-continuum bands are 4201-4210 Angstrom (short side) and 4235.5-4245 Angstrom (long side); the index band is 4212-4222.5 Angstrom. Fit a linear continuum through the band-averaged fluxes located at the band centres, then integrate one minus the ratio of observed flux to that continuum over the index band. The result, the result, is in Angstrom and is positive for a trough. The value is 1.4 Angstrom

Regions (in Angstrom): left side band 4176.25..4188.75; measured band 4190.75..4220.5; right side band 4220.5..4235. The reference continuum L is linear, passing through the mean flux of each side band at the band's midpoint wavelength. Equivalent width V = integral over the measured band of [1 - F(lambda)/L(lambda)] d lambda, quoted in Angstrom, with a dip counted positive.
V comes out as 1.89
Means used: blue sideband 5.13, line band 4.75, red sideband 5.01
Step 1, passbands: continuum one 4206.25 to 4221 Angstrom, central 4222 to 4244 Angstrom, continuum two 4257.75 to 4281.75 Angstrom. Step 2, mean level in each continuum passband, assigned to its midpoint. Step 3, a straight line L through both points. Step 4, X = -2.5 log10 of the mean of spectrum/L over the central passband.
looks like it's -0.07 mag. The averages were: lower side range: 4.59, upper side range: 5.09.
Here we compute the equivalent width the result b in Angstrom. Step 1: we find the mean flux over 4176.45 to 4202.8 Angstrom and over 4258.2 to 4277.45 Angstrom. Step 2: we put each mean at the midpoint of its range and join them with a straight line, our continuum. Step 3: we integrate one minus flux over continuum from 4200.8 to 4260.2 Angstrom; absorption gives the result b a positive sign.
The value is 1.1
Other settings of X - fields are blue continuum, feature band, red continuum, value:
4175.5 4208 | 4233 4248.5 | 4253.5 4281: -0.05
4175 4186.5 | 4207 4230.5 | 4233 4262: 0.09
